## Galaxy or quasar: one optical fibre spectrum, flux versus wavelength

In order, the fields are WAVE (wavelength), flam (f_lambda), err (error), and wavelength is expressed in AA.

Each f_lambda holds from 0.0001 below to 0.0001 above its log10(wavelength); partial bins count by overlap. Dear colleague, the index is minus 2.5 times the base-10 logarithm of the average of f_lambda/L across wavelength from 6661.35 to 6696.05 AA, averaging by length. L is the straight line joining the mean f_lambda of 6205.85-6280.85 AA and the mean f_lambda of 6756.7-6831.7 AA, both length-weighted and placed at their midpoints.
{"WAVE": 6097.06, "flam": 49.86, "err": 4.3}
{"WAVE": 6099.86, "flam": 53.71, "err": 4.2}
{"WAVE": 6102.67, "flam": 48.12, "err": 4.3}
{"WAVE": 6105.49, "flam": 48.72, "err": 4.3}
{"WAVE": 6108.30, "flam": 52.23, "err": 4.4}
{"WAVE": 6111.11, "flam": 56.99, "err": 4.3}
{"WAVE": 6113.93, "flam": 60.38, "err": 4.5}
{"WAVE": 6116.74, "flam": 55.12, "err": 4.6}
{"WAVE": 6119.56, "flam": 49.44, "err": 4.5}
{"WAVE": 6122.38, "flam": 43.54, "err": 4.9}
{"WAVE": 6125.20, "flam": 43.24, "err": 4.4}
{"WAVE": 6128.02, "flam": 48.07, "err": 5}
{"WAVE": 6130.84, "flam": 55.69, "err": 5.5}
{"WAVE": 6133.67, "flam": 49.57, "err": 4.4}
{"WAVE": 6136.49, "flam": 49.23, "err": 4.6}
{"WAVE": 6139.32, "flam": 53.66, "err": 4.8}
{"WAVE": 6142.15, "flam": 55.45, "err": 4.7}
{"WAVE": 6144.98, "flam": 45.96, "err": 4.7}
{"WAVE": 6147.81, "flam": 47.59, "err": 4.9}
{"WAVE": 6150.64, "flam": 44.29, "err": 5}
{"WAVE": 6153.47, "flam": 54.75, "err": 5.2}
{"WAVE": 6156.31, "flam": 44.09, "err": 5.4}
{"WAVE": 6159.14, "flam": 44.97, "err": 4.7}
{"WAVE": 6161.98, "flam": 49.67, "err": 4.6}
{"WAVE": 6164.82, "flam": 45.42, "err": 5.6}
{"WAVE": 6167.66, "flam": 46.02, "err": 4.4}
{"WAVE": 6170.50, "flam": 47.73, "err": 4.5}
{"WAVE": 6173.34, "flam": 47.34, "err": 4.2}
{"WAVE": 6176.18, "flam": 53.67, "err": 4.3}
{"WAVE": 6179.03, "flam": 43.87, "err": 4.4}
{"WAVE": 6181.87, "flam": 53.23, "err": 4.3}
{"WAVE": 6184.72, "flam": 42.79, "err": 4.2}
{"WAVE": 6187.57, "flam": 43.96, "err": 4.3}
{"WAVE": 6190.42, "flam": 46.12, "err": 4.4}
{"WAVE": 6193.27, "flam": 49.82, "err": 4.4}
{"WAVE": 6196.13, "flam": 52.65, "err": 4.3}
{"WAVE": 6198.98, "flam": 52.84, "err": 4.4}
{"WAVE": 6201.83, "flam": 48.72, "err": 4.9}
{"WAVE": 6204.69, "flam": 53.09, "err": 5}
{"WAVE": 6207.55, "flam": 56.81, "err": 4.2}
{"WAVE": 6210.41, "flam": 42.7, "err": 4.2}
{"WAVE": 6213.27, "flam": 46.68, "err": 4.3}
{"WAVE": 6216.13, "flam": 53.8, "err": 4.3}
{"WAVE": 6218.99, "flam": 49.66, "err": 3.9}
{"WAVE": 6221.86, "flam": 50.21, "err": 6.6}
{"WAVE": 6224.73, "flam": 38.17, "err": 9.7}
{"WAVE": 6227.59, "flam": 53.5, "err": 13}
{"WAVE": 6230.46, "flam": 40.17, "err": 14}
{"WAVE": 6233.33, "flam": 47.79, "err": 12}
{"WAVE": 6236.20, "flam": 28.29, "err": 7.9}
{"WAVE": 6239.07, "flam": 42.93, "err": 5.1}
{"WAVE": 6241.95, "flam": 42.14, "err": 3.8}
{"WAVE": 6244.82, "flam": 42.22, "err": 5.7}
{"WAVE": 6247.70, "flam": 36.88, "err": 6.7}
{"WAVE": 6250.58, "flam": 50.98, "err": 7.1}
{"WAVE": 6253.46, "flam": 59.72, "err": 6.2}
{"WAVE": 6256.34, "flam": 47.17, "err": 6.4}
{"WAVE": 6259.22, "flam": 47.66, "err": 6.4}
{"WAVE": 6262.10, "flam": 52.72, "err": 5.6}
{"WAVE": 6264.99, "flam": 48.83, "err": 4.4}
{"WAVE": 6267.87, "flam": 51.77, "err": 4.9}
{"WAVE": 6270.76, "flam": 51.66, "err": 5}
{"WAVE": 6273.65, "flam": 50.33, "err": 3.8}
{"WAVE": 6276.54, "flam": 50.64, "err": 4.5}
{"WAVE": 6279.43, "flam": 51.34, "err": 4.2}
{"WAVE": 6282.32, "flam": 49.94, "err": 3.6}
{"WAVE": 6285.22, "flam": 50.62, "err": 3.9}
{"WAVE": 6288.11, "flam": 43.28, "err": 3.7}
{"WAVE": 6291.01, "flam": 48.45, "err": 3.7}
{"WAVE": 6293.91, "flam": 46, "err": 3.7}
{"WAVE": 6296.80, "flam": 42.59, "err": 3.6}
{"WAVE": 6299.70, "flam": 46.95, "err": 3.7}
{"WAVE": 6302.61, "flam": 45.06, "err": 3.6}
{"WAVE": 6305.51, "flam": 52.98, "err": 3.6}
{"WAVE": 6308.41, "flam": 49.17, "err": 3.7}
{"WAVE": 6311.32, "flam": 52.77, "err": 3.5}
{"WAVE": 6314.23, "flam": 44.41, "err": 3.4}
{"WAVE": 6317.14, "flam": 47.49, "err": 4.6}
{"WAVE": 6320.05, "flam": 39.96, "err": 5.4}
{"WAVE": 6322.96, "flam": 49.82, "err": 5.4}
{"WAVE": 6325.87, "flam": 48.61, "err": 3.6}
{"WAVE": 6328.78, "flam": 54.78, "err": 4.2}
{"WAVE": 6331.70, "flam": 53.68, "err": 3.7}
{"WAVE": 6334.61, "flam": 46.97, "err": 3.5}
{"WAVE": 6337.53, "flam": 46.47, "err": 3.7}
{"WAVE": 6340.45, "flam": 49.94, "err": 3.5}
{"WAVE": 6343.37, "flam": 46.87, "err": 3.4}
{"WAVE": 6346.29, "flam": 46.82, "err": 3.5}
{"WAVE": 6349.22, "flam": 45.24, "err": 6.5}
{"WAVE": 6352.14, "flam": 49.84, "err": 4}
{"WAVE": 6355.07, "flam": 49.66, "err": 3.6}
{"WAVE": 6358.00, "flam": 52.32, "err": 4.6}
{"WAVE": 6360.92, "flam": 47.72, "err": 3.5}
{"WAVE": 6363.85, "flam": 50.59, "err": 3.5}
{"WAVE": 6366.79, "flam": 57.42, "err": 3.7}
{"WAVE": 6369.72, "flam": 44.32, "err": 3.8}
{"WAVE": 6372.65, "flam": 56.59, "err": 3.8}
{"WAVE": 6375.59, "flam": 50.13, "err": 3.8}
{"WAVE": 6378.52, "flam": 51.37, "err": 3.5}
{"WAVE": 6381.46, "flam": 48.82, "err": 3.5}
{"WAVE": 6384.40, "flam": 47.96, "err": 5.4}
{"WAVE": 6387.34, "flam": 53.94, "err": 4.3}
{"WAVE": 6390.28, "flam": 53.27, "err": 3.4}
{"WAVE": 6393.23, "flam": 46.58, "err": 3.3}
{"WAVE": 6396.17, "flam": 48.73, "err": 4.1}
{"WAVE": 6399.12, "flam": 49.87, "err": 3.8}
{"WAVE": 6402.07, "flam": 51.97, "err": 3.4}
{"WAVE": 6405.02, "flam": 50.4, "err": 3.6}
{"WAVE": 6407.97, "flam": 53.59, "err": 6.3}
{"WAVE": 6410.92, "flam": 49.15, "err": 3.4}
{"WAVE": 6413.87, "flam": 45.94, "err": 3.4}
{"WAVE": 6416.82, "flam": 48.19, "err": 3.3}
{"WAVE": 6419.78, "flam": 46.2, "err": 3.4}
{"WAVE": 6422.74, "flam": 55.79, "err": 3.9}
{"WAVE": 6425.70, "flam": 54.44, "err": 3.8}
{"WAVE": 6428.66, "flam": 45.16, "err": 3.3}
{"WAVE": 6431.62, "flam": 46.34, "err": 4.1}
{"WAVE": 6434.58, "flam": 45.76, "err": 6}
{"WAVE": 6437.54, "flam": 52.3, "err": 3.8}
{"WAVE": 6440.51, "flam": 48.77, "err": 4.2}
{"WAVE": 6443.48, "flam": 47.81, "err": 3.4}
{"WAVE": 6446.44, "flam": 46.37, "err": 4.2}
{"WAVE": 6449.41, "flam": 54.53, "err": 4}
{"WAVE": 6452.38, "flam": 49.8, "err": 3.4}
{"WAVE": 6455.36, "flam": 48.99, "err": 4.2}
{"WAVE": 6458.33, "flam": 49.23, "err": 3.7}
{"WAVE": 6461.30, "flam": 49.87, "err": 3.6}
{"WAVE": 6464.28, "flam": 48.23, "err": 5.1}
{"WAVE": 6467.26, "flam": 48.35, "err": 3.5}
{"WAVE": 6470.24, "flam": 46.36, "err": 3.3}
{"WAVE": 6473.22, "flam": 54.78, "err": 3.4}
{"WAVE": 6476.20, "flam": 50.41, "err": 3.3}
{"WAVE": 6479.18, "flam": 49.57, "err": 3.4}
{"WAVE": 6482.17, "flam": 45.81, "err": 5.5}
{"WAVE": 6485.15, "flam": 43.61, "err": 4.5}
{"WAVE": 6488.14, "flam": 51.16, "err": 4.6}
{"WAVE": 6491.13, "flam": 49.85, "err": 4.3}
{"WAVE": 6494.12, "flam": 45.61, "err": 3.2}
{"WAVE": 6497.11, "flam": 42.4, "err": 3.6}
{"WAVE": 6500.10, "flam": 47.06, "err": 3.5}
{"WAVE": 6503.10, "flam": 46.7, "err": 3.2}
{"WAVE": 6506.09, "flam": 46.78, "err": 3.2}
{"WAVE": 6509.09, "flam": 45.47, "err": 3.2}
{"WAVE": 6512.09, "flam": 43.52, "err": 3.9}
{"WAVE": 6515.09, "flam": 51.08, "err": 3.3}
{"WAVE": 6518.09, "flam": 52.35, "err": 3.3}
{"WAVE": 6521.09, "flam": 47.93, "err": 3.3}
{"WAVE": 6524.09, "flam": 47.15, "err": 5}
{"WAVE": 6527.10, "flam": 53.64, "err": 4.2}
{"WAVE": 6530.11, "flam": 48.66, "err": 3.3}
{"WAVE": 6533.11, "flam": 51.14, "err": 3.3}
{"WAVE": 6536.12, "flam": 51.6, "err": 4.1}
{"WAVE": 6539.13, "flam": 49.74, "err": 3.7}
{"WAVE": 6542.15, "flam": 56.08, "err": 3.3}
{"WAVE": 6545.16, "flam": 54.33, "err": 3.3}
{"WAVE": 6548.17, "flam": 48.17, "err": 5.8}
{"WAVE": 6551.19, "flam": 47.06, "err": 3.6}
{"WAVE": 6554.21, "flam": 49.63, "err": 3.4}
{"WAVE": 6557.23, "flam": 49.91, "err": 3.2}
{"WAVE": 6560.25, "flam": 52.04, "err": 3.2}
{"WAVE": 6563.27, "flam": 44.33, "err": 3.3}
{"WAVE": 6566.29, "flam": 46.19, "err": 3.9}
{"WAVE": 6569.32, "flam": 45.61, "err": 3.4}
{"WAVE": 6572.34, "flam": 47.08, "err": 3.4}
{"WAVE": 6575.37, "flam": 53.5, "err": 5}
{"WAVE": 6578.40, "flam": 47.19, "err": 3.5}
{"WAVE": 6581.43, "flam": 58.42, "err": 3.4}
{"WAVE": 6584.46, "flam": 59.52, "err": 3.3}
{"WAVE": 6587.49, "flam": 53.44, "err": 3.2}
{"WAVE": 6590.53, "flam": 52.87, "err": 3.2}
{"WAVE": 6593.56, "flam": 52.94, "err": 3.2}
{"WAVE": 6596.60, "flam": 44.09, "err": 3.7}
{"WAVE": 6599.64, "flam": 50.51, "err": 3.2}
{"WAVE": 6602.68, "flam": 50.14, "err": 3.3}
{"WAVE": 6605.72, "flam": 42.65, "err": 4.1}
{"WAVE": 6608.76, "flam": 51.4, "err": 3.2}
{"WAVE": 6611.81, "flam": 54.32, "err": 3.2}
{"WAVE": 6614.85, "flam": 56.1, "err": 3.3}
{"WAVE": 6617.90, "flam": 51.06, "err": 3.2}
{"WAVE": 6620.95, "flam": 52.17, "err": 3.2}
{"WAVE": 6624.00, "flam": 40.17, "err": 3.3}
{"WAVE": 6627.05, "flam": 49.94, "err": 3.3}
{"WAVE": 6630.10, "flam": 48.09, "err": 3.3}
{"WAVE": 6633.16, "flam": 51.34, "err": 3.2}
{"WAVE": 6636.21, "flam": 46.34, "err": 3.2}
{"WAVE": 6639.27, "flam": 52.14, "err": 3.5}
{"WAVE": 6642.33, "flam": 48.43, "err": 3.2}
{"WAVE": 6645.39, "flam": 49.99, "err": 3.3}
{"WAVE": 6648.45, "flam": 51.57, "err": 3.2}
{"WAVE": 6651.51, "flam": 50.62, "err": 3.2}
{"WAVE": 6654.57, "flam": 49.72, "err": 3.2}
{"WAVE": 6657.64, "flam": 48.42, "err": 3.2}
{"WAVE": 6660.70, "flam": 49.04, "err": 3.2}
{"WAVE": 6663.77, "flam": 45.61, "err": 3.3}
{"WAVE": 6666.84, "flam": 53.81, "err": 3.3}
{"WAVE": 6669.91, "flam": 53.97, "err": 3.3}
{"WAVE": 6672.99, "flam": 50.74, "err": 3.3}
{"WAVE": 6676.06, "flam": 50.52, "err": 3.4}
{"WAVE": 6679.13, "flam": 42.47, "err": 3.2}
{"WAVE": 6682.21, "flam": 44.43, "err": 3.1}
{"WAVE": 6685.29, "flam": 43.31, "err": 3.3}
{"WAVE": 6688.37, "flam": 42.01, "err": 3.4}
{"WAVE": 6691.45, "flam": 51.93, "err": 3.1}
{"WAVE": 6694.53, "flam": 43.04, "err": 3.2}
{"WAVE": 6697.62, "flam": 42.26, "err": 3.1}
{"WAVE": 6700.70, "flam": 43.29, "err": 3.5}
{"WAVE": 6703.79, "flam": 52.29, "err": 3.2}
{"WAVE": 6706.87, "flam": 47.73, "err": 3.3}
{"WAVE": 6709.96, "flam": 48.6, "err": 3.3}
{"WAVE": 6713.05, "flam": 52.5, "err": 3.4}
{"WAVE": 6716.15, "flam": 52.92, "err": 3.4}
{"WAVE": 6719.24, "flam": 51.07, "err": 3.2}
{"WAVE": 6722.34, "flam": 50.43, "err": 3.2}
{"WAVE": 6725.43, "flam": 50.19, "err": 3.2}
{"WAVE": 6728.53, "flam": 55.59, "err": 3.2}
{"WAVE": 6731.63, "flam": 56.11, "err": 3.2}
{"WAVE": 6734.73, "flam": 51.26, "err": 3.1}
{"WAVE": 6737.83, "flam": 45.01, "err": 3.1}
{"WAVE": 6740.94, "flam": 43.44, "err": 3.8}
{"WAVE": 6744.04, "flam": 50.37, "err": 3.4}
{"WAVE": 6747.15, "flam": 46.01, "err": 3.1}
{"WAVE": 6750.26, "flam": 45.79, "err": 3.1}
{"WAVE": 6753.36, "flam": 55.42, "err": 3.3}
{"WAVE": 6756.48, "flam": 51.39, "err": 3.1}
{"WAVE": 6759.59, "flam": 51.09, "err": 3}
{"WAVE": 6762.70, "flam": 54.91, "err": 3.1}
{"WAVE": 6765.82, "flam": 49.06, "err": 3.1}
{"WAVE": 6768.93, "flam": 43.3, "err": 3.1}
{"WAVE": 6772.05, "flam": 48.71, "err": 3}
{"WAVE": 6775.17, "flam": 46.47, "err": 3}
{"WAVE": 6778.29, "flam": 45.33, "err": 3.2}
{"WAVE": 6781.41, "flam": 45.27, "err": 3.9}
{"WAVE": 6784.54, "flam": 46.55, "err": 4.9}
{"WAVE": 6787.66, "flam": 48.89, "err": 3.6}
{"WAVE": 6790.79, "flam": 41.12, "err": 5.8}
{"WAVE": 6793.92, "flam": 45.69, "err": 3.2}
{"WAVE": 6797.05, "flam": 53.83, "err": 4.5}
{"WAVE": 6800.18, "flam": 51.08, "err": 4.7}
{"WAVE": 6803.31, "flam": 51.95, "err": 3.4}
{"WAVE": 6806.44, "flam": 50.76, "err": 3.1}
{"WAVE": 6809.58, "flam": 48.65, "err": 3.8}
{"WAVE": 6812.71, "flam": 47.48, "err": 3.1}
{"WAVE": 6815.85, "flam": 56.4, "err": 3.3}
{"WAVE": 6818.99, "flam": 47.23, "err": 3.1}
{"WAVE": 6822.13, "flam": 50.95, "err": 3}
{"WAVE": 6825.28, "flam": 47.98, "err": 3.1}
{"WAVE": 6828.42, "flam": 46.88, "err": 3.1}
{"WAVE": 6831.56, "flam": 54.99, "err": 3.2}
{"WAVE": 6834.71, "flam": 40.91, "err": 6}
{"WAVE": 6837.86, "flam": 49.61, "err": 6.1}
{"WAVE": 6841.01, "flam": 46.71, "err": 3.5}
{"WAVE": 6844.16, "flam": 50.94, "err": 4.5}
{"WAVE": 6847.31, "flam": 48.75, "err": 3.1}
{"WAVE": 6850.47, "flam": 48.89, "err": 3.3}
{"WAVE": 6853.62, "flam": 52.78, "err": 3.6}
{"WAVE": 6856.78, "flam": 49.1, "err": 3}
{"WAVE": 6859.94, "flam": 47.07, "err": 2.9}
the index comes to 0.025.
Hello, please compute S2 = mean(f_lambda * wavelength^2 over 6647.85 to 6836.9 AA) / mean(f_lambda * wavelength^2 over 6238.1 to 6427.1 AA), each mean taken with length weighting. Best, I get 1.13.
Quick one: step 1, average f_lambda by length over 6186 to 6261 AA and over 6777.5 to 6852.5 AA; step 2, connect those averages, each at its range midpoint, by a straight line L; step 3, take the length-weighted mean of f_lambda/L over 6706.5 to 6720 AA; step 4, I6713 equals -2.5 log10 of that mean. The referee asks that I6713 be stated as -0.05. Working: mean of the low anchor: 47.1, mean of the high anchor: 48.7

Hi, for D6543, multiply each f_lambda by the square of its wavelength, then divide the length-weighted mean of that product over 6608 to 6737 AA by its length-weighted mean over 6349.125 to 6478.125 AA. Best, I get 1.1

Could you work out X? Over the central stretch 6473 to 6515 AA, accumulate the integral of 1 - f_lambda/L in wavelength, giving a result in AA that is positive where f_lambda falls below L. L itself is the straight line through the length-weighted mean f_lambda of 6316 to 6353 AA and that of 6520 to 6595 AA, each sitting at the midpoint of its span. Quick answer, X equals 2.3 AA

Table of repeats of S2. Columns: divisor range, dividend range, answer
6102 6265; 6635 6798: 1.19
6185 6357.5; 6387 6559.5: 1.09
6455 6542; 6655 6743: 1.06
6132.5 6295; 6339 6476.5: 1.10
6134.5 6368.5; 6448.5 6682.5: 1.13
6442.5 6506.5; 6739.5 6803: 1.09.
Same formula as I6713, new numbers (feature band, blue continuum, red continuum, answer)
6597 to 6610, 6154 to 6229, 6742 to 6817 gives 0.01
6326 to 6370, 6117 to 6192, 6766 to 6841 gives -0.03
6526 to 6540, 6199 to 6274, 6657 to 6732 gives -0.06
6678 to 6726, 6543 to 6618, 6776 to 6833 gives 0.05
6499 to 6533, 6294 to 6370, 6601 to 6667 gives 0.02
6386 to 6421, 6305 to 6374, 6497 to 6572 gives -0.01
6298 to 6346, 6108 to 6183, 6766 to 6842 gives 0.02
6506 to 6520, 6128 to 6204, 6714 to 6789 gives 0.03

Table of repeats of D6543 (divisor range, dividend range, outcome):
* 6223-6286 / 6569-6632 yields 1.20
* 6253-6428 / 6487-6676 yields 1.08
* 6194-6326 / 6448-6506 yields 1.09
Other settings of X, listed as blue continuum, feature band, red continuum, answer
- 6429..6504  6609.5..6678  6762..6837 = -2.48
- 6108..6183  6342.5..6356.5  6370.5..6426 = 0.73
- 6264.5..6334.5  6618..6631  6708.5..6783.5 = 0.37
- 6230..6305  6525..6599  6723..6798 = -4.10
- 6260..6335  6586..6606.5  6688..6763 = -0.21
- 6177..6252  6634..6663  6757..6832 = -0.73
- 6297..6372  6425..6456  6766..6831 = -0.19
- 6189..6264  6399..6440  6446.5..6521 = -1.28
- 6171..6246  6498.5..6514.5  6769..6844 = 0.51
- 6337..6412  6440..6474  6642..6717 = 0.16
